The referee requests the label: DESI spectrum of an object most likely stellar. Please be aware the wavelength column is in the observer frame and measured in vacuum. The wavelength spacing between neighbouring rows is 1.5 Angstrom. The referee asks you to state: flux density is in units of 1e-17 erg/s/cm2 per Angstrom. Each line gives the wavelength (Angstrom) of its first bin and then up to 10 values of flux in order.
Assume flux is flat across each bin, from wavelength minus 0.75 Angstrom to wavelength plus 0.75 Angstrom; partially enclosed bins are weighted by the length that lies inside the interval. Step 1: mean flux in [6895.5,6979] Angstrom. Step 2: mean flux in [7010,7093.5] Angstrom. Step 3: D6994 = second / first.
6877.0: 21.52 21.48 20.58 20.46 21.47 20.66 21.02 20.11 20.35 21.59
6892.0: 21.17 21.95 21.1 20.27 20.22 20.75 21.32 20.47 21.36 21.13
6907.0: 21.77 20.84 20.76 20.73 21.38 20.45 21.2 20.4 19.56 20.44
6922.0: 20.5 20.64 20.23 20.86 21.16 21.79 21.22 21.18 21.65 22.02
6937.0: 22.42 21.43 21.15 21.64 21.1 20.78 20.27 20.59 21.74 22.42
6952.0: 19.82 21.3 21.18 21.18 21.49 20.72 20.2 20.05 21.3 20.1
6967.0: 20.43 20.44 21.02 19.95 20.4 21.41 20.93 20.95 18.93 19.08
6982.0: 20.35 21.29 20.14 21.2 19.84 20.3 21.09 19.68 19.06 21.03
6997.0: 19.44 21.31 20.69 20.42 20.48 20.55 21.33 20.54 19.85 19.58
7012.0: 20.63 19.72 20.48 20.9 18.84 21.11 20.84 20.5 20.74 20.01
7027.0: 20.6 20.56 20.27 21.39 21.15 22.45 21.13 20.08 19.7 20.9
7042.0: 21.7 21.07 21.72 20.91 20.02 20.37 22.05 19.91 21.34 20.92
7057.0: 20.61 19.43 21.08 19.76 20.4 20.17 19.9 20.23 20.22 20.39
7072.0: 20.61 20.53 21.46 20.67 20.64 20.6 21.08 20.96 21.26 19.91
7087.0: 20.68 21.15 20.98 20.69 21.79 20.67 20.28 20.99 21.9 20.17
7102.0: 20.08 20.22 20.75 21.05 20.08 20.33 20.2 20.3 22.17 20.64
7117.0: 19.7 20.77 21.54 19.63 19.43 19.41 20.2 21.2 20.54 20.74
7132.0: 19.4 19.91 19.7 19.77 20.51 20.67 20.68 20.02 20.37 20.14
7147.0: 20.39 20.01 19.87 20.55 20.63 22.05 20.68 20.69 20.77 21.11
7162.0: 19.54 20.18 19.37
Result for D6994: 1.0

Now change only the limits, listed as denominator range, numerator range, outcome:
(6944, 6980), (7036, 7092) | 1.00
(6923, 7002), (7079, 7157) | 0.99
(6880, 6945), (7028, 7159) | 0.98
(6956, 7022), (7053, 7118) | 1.01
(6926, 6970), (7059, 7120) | 0.98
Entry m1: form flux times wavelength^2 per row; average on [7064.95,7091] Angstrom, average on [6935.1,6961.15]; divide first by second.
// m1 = 1.01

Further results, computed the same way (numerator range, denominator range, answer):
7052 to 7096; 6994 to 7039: 1.02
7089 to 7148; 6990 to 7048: 1.02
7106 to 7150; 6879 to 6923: 1.04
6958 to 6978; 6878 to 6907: 1.01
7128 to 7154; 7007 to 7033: 1.03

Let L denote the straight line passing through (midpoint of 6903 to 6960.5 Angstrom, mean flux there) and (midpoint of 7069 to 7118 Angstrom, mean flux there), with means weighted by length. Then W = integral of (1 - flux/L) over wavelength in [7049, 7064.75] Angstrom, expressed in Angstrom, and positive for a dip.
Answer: 0.2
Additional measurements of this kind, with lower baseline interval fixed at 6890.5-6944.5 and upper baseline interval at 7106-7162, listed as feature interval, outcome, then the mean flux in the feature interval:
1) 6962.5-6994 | 0.70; 20.4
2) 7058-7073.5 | 0.27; 20.2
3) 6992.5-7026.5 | 0.69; 20.4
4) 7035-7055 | -0.18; 20.9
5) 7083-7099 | -0.28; 20.9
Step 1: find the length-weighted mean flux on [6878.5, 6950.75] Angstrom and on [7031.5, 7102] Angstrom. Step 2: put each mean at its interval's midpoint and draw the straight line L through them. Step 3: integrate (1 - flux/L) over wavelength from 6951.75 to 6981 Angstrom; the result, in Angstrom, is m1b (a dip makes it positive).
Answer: 0.5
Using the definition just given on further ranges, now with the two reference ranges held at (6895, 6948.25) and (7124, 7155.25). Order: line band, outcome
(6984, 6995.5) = 0.3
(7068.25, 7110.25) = -0.5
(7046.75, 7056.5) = -0.1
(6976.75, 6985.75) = 0.3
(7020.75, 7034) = 0.0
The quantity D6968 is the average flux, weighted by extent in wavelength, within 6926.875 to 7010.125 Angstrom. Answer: 20.8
